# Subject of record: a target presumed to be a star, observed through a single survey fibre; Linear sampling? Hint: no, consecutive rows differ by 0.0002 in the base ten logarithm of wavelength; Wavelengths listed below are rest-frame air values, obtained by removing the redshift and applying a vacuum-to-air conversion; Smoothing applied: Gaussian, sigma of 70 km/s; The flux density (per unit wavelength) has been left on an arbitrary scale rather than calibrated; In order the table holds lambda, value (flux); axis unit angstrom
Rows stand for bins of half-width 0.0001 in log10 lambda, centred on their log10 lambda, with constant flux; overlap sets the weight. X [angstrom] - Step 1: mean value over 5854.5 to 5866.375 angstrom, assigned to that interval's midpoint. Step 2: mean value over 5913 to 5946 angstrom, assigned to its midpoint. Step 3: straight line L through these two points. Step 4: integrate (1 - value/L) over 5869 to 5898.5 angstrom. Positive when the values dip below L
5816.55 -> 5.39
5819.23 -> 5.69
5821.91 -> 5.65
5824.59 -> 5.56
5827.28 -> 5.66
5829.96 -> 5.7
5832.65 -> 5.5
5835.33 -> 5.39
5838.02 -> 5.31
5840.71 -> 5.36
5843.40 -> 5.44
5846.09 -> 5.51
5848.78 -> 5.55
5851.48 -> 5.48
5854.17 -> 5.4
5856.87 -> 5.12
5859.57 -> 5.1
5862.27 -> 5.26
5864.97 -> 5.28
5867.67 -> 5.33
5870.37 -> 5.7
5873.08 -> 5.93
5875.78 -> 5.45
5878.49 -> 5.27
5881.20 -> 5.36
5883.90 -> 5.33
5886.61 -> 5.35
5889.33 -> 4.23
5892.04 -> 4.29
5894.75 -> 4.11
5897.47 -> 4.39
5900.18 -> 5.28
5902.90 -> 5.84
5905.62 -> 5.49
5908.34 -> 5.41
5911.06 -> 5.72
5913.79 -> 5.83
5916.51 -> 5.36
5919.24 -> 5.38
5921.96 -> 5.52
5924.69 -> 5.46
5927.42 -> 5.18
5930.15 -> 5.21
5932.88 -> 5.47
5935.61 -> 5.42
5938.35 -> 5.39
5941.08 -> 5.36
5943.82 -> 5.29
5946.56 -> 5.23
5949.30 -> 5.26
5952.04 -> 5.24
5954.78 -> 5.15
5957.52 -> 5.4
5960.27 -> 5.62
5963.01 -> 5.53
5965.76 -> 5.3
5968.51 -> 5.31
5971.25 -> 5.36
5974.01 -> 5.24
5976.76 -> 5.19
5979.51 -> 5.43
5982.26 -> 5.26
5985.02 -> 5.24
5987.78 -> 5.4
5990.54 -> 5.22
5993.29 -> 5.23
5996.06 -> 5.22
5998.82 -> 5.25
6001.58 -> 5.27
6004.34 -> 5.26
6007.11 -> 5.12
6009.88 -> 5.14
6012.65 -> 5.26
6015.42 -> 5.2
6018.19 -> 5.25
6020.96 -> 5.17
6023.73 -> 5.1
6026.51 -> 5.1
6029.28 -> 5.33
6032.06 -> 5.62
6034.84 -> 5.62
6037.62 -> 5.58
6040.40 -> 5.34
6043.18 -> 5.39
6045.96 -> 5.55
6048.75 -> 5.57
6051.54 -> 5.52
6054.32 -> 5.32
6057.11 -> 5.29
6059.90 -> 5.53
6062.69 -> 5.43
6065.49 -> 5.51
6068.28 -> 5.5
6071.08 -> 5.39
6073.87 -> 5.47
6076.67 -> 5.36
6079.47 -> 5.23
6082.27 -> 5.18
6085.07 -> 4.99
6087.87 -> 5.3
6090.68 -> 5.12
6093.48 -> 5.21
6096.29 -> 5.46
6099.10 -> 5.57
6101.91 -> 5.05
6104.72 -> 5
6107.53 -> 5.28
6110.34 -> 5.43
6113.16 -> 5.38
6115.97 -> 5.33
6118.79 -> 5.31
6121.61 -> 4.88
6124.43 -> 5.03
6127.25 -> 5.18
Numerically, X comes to 1.3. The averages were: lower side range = 5.21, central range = 5.04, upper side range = 5.39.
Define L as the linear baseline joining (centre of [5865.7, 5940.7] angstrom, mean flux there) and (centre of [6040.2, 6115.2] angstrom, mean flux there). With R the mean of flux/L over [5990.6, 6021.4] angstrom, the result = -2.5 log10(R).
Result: 0.02 mag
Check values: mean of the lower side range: 5.29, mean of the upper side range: 5.35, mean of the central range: 5.22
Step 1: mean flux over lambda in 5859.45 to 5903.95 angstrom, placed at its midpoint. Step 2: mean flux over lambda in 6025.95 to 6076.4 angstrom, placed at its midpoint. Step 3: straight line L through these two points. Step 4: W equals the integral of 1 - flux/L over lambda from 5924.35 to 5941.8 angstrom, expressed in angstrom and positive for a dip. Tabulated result -0.4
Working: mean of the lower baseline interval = 5.14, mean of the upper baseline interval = 5.45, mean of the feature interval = 5.35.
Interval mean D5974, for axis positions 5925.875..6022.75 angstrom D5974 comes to 5.29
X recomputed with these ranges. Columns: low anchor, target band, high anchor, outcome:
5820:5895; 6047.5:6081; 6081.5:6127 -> -1.2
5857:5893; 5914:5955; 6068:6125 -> -0.9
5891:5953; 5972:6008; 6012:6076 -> 0.5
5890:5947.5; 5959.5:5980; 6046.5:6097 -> -0.3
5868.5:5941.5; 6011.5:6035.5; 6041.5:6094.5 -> 0.3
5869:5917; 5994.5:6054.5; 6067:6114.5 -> -0.6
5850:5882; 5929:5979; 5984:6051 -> 0.1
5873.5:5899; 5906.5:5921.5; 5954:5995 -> -1.5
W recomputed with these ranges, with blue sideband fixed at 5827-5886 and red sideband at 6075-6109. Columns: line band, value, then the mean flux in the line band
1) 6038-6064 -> -0.88 angstrom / 5.44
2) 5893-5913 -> 0.77 angstrom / 5.18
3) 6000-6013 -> 0.23 angstrom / 5.21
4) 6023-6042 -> -0.41 angstrom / 5.39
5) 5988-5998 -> 0.13 angstrom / 5.25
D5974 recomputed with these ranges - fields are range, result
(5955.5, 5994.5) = 5.34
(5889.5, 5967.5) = 5.27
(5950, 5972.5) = 5.36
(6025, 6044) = 5.42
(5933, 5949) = 5.34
